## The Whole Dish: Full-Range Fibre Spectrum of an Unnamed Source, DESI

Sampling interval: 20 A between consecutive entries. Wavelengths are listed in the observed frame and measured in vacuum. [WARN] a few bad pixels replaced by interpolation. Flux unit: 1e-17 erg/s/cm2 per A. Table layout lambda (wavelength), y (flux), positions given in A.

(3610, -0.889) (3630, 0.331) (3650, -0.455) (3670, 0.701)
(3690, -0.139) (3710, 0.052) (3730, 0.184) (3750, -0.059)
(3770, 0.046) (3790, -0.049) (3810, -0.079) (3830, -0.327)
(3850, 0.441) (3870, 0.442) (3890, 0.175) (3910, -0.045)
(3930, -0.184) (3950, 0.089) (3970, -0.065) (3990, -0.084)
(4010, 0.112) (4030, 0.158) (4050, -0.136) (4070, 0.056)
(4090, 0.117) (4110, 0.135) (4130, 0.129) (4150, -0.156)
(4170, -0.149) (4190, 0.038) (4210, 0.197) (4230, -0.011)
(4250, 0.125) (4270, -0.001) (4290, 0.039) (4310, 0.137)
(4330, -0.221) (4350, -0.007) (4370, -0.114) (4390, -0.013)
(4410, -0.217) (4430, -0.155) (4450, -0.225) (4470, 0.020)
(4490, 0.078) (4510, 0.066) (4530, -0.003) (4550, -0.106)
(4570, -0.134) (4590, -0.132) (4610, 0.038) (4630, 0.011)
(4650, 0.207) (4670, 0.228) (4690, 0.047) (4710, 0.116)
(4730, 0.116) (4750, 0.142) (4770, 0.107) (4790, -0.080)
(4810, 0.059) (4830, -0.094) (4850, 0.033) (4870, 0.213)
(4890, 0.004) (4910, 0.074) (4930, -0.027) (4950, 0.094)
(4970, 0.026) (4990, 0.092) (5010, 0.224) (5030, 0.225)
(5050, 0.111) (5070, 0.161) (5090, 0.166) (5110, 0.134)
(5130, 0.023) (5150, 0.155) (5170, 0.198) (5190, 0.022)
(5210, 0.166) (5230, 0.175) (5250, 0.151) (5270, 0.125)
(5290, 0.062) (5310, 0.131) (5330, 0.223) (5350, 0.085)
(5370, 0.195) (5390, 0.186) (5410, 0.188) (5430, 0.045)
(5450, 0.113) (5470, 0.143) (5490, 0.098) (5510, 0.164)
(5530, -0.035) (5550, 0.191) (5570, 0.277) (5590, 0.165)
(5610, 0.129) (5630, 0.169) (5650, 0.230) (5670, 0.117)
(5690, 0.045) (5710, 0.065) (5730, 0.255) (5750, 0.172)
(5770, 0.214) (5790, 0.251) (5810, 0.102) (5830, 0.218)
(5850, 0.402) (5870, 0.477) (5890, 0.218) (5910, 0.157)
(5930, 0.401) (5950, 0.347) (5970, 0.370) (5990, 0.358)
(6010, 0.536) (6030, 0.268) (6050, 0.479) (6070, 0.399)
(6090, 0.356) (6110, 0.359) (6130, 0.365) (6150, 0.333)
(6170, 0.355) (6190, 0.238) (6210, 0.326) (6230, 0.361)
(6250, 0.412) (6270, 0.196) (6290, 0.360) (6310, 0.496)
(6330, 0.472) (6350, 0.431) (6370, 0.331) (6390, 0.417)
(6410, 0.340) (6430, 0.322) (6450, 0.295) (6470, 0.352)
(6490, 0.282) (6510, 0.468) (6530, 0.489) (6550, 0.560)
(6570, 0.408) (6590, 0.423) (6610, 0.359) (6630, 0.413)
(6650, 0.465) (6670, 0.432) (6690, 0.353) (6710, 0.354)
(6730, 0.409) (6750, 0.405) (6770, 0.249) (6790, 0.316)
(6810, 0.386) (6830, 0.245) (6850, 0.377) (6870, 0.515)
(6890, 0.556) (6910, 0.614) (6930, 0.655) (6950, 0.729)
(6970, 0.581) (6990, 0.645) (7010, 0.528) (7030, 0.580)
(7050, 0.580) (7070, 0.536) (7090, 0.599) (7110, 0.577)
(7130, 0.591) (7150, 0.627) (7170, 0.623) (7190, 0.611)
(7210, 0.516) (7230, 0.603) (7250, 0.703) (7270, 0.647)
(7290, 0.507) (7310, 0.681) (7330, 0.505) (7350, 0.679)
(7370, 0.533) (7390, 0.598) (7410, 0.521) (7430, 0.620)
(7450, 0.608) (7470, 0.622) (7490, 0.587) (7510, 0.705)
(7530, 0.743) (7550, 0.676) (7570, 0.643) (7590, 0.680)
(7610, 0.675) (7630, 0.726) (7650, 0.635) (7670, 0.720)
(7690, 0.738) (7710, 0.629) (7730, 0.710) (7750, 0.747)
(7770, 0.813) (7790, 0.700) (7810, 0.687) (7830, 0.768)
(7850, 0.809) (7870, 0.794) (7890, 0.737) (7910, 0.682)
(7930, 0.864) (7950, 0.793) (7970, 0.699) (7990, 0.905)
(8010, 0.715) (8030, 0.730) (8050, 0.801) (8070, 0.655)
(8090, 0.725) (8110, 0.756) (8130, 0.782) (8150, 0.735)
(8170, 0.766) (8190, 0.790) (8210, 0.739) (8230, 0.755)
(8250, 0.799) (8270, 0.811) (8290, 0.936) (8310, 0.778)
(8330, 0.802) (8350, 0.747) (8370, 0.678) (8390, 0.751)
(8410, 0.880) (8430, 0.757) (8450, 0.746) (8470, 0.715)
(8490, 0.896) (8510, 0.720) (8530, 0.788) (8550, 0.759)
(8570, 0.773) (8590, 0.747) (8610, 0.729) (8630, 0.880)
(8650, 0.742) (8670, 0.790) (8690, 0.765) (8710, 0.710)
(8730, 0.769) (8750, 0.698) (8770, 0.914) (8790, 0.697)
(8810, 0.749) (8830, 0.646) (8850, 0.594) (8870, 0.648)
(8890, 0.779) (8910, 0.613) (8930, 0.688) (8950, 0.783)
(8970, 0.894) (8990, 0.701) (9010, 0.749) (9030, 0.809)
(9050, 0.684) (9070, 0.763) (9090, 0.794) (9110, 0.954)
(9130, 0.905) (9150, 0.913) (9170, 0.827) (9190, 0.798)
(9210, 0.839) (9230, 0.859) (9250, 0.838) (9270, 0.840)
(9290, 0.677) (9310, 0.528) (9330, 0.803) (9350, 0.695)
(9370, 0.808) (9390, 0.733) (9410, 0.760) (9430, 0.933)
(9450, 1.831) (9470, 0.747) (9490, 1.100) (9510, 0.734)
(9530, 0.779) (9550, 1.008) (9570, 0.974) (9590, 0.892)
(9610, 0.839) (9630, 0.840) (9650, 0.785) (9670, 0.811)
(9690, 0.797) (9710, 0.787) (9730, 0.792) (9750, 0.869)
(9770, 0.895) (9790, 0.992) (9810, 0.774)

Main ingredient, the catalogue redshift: 0.72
